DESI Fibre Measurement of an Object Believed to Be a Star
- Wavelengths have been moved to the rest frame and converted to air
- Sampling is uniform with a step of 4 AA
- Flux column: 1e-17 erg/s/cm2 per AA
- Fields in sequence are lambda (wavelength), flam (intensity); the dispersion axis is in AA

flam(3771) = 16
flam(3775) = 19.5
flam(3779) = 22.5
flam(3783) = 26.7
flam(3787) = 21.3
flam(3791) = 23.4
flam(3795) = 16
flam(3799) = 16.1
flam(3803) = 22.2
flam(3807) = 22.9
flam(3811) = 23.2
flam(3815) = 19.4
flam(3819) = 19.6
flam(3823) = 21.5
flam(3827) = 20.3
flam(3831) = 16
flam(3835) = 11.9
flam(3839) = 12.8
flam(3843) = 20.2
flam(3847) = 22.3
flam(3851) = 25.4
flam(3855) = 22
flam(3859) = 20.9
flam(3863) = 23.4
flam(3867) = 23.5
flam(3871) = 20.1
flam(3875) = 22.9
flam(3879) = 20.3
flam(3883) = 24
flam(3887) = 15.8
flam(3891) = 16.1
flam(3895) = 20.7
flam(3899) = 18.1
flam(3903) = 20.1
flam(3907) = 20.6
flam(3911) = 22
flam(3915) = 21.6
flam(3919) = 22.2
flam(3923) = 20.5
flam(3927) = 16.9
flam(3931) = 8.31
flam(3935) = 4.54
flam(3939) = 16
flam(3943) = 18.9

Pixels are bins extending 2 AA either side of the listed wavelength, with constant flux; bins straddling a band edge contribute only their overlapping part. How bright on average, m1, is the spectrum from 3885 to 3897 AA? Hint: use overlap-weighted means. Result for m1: 17.5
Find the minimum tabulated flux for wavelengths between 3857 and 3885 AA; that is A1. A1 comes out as 20.1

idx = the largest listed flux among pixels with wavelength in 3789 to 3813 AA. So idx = 23.4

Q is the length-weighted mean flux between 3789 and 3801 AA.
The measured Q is 18.5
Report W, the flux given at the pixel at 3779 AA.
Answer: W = 22.5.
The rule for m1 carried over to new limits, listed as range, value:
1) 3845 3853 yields 23.9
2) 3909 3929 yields 20.6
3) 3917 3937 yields 14.5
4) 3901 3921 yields 21.3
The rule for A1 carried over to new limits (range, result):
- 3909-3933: 8.31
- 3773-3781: 19.5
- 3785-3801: 16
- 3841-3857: 20.2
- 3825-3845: 11.9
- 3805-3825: 19.4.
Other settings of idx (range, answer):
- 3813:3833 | 21.5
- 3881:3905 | 24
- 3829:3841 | 16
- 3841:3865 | 25.4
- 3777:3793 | 26.7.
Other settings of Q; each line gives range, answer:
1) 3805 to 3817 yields 21.8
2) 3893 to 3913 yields 20.3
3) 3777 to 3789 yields 23.5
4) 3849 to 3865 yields 22.9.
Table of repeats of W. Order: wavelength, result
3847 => 22.3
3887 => 15.8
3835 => 11.9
